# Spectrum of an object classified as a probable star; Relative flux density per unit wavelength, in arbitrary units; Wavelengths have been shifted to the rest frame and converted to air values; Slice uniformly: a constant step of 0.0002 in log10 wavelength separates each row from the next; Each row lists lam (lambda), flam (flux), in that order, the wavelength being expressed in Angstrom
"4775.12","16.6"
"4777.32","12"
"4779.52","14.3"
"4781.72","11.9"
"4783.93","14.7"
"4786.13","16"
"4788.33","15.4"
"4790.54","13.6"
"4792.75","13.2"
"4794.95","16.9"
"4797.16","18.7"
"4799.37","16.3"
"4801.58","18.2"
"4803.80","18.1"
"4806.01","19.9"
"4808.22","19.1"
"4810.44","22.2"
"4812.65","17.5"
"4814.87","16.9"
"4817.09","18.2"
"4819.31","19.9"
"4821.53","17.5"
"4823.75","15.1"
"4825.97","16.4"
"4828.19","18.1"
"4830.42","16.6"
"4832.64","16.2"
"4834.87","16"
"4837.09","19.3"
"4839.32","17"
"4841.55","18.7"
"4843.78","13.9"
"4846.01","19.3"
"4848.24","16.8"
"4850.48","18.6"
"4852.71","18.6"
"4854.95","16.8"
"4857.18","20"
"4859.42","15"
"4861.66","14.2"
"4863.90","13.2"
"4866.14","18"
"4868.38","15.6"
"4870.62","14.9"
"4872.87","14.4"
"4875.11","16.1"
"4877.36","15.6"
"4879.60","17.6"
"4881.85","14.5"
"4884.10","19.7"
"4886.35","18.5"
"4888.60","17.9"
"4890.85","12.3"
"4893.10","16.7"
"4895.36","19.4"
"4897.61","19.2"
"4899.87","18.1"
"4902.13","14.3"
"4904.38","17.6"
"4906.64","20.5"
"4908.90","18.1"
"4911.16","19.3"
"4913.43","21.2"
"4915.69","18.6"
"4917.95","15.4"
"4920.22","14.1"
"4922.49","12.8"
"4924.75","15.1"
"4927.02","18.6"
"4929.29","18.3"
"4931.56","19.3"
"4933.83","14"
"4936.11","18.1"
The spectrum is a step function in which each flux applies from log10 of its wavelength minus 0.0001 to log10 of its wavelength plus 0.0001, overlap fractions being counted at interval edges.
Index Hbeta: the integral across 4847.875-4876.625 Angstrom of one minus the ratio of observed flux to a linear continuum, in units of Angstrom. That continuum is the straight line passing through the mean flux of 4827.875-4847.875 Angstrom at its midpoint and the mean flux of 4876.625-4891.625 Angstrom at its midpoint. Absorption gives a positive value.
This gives 1.1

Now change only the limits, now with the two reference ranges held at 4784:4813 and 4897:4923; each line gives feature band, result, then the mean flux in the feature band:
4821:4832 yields 0.4 Angstrom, 16.7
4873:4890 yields 0.5 Angstrom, 16.9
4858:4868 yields 1.2 Angstrom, 15.3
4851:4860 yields -0.2 Angstrom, 17.8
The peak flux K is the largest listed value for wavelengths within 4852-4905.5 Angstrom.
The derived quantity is 20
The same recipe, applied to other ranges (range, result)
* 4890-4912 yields 20.5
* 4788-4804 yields 18.7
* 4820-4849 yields 19.3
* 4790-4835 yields 22.2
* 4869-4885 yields 19.7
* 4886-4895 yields 18.5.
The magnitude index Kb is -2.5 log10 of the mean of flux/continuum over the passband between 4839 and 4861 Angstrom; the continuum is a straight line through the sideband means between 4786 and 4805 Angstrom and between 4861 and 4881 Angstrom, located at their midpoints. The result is -0.11 mag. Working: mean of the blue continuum 16.3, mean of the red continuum 15.5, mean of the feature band 17.4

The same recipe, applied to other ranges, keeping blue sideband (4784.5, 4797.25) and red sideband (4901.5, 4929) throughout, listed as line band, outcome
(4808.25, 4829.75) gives -0.14 mag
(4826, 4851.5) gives -0.08 mag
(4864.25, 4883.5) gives 0.05 mag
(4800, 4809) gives -0.20 mag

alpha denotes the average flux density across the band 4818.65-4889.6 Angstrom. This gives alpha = 16.9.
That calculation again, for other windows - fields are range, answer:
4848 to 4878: 16.3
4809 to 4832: 17.8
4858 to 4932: 16.8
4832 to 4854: 17.5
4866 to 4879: 15.7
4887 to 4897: 16.8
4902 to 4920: 18.1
